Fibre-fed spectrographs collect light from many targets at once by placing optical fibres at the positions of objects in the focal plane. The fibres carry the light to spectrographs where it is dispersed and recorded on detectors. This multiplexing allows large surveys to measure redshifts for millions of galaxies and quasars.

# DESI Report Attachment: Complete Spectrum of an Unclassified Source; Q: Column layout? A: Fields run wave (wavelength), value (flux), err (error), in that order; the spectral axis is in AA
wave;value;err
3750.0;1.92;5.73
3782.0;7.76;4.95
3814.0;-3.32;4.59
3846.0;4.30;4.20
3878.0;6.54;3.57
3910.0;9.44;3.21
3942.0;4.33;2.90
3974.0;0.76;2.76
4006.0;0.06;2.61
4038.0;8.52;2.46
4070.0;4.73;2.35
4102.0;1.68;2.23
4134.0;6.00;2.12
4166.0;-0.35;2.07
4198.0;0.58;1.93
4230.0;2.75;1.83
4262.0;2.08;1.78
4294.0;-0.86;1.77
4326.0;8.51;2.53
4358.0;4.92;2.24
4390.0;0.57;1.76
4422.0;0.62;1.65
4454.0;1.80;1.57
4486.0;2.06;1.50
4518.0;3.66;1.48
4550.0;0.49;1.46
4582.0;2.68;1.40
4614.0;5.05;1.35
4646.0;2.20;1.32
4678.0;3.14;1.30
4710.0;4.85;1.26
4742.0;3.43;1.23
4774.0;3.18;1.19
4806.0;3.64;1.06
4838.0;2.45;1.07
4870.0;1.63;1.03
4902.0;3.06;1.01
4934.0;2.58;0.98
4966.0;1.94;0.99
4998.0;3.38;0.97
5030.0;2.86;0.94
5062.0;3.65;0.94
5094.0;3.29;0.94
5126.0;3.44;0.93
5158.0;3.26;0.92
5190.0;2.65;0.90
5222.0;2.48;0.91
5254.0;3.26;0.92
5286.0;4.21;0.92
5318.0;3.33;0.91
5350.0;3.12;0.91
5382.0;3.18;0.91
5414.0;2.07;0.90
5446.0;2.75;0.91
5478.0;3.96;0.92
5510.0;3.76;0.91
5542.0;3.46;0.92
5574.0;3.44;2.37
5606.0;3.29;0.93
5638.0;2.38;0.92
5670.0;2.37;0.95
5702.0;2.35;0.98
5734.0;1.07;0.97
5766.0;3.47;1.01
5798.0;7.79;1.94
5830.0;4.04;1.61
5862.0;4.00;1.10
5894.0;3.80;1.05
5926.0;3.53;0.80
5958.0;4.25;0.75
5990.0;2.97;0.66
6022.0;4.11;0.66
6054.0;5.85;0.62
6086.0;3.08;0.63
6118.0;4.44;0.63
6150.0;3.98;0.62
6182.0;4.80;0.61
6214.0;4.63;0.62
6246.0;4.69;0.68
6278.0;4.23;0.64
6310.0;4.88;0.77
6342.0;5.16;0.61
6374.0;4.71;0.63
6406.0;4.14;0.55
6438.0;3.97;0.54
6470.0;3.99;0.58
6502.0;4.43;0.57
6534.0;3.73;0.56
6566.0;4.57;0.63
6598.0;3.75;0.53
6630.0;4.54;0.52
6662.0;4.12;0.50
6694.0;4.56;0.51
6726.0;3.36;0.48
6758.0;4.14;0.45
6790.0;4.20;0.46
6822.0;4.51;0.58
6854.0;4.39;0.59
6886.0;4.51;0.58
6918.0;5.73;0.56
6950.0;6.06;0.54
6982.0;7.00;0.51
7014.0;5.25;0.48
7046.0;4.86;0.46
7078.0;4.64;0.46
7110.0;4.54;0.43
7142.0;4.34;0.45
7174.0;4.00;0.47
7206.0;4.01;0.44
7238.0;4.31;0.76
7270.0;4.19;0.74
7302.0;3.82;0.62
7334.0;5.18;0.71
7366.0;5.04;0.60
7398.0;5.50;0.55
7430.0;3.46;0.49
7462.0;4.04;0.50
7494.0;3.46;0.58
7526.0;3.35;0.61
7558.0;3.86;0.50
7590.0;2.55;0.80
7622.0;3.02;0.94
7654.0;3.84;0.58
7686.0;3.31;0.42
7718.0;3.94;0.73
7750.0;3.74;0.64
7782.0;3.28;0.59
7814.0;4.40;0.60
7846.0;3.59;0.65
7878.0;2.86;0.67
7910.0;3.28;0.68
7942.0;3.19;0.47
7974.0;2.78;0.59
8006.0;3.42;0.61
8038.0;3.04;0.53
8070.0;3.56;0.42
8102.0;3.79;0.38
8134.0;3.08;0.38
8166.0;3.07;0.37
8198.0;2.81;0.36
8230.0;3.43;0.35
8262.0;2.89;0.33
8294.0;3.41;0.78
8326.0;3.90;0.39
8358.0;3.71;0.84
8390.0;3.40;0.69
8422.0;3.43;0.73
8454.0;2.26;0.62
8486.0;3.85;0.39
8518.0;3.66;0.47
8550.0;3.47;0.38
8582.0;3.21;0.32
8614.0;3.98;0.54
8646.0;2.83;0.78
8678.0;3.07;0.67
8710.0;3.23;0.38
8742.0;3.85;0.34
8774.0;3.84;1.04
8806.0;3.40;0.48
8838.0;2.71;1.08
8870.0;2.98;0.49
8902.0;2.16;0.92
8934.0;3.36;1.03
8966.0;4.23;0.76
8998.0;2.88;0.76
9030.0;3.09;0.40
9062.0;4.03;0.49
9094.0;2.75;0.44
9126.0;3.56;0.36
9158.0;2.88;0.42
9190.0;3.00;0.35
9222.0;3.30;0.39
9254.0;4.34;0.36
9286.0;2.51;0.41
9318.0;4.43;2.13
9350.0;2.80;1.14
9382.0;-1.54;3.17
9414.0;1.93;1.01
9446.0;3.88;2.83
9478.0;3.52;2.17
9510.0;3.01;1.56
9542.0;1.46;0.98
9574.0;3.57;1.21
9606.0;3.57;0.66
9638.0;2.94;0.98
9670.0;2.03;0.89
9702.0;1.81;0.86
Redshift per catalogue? 1.48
